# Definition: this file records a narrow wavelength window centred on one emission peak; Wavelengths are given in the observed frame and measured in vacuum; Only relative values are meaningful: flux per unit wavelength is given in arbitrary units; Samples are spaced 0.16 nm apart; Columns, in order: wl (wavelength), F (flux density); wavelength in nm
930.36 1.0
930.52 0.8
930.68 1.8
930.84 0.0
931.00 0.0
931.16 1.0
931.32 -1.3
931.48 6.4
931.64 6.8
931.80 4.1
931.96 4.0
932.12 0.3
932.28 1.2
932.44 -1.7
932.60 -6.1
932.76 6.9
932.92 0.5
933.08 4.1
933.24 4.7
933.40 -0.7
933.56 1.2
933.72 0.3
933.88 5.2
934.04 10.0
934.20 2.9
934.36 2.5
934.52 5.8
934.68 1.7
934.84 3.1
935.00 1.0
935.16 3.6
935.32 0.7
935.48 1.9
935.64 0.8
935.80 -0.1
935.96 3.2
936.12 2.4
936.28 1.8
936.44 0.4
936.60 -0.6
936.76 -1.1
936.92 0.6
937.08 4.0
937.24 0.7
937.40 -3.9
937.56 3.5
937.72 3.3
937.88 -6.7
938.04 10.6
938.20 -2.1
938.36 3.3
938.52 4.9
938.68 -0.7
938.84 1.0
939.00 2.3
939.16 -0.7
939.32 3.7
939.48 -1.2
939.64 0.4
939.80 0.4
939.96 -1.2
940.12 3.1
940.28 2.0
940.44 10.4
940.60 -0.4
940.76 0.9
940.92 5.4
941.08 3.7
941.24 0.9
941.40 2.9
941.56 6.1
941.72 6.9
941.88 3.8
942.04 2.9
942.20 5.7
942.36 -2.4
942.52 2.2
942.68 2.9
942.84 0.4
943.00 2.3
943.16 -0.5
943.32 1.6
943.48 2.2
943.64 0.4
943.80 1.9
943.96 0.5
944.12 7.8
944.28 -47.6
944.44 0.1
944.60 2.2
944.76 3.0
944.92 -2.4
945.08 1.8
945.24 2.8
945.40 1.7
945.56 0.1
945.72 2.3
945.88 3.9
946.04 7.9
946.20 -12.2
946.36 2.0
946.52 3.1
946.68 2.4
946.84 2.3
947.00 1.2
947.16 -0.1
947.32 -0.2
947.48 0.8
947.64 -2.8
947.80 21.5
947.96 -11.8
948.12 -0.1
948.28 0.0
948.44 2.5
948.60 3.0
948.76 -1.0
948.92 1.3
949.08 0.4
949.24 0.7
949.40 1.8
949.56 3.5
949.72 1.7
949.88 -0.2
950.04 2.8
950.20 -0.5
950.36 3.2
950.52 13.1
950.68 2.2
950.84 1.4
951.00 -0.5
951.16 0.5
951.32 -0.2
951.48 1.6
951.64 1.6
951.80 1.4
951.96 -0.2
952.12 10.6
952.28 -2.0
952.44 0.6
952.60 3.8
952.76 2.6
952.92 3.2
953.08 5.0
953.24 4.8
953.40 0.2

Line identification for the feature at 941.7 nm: H-beta 4861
